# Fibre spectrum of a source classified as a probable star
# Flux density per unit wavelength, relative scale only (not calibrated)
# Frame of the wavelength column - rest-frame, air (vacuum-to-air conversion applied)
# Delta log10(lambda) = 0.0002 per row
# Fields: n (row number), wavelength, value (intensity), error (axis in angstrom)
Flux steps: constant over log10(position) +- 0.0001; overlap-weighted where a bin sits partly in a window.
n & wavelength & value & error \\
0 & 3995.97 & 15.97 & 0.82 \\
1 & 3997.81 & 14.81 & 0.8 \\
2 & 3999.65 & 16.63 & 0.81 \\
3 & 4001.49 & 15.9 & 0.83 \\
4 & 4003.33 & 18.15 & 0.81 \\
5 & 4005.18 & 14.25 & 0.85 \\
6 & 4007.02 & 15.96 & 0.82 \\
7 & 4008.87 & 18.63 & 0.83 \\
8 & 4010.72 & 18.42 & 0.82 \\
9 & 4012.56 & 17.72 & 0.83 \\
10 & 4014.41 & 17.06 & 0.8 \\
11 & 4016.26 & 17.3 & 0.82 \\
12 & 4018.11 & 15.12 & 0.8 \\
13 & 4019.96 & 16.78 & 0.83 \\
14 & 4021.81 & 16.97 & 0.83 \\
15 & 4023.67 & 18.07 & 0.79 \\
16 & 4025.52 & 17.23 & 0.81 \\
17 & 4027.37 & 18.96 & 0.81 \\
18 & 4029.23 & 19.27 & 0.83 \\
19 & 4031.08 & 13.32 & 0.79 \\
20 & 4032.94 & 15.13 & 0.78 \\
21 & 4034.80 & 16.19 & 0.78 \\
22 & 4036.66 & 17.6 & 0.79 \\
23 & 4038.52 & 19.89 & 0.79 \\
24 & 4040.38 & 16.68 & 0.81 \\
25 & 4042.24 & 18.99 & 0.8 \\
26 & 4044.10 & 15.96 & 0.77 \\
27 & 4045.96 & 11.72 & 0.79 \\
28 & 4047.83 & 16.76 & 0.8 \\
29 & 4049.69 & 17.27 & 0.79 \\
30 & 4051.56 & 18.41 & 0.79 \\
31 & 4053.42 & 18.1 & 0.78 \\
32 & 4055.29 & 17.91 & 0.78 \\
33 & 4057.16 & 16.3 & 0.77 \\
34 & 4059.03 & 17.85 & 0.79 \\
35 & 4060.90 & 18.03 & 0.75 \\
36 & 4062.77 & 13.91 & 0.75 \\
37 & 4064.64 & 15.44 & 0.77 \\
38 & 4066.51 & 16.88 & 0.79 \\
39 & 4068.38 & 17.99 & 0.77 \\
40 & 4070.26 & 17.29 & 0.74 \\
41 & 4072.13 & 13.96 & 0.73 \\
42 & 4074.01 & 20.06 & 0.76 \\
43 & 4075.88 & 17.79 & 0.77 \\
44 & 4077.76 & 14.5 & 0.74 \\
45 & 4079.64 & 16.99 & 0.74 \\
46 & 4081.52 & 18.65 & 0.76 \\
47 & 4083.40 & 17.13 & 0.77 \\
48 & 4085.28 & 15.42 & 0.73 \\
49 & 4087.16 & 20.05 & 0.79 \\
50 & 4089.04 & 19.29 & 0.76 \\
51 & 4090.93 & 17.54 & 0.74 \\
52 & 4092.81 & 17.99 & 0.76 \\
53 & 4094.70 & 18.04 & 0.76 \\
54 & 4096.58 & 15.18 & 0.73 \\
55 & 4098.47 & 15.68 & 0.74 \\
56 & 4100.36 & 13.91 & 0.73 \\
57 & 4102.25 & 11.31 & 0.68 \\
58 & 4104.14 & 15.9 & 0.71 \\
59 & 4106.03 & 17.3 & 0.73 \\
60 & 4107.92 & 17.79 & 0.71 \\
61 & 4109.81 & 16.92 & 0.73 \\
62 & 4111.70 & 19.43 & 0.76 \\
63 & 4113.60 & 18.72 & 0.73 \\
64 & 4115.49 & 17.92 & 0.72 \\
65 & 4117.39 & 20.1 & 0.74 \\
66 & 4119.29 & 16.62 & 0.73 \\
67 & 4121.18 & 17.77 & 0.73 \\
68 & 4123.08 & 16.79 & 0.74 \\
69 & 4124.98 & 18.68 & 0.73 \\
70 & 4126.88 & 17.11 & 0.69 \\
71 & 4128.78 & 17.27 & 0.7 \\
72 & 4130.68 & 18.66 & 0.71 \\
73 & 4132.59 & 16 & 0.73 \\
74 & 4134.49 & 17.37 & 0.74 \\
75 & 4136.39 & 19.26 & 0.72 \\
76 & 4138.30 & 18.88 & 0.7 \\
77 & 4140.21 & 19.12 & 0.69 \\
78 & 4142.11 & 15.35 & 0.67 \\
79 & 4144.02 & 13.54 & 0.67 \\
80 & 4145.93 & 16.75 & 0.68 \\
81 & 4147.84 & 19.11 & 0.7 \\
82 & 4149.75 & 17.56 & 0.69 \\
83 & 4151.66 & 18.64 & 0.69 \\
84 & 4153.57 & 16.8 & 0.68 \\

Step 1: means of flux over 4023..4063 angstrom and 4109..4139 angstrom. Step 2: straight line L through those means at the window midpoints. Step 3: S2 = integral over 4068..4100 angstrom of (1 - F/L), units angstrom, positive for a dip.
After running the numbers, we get 0.6 angstrom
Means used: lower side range 17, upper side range 18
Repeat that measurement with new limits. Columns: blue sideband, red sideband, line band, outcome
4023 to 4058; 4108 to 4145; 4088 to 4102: 0.70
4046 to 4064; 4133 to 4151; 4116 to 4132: -0.49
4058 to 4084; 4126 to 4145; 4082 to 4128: -0.34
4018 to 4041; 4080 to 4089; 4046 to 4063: 0.43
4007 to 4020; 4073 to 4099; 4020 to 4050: 0.75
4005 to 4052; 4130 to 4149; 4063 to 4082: 0.35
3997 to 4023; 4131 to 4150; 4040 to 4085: 0.32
